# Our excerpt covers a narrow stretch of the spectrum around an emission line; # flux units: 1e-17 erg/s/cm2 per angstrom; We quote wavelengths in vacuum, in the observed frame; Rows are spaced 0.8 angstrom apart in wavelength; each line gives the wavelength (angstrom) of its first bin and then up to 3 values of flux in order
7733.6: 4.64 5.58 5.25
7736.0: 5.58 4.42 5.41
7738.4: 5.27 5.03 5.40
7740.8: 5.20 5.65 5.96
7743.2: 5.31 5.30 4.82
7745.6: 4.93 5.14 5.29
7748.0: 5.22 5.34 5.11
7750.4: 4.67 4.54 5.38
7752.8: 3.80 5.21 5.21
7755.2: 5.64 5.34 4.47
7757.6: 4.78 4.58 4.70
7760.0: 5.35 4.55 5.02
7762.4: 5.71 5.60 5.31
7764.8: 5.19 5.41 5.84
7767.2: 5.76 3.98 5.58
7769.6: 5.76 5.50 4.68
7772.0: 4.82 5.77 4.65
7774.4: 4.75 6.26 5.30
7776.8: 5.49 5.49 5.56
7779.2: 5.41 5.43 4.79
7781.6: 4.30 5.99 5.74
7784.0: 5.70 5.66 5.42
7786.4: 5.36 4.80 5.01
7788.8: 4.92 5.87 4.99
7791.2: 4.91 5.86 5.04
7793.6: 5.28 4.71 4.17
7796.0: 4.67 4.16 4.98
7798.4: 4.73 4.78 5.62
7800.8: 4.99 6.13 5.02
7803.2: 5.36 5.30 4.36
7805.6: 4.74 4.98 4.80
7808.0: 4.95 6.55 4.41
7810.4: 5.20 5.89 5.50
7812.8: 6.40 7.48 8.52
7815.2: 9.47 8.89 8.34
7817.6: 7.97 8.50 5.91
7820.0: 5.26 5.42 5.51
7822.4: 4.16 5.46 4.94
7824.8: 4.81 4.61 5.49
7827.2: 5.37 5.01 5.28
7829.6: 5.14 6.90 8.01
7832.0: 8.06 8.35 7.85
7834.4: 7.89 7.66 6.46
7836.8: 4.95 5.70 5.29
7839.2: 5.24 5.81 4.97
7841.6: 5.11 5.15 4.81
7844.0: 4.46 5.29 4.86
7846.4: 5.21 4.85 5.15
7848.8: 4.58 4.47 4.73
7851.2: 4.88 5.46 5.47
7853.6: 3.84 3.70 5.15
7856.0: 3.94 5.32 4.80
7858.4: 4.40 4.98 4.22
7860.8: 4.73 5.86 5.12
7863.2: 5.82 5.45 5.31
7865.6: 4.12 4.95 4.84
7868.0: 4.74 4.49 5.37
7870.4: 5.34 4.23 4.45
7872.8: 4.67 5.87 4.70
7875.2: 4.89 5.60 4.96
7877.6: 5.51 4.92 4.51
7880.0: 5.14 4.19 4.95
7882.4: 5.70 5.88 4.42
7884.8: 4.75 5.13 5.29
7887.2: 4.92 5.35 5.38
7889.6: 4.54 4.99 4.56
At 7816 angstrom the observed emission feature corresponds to [S II]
